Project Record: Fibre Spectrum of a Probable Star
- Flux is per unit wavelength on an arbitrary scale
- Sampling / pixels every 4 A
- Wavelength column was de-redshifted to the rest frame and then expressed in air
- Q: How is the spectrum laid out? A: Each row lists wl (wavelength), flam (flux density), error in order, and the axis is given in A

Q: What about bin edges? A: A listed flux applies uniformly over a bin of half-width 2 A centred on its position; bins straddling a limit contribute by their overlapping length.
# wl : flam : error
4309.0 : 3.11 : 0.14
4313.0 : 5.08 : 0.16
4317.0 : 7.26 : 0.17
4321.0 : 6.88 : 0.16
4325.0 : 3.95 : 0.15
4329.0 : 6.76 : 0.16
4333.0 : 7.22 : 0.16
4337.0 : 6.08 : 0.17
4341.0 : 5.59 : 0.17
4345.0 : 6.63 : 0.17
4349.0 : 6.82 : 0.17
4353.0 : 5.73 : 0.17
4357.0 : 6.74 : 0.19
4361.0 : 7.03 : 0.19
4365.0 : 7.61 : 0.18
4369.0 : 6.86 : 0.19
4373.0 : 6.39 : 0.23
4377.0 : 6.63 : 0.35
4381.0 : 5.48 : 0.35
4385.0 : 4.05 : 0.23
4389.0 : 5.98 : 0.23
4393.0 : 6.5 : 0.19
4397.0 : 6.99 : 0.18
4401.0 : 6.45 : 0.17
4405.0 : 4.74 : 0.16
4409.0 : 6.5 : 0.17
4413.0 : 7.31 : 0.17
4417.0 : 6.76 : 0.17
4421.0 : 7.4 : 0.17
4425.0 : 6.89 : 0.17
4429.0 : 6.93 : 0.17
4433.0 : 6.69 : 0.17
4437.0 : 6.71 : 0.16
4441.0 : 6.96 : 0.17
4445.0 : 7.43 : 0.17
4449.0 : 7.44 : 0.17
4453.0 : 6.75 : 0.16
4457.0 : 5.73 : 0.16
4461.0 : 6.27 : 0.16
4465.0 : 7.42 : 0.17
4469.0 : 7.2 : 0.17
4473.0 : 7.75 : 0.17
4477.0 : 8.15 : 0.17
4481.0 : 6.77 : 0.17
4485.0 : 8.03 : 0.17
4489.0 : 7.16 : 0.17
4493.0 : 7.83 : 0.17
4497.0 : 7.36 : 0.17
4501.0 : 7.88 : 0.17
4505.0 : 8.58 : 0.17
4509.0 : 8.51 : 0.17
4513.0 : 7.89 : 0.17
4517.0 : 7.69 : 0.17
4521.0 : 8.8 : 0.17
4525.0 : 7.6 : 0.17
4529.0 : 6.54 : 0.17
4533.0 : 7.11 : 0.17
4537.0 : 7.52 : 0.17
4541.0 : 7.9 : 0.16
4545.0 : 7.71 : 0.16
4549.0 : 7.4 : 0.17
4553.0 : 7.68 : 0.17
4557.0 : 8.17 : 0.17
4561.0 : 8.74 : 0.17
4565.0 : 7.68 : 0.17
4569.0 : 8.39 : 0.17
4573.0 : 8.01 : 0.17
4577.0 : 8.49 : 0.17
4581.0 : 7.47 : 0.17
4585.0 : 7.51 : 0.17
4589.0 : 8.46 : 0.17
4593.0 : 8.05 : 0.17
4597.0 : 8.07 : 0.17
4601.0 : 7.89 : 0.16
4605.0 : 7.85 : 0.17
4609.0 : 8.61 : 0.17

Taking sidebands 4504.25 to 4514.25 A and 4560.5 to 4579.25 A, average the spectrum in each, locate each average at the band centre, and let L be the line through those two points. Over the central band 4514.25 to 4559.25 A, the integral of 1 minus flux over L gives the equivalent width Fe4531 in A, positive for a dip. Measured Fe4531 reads 3.36 A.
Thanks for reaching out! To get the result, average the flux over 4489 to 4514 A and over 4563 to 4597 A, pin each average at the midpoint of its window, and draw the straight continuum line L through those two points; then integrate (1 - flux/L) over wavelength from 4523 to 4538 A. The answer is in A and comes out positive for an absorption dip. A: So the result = 1.5 A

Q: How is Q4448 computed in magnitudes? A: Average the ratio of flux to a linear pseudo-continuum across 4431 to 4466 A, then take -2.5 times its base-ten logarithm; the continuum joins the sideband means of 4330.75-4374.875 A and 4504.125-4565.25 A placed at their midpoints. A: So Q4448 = 0.07 mag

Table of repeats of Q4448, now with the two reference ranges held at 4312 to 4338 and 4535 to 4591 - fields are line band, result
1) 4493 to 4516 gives -0.07 mag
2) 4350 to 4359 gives 0.02 mag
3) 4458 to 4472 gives 0.05 mag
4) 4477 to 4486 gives -0.02 mag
